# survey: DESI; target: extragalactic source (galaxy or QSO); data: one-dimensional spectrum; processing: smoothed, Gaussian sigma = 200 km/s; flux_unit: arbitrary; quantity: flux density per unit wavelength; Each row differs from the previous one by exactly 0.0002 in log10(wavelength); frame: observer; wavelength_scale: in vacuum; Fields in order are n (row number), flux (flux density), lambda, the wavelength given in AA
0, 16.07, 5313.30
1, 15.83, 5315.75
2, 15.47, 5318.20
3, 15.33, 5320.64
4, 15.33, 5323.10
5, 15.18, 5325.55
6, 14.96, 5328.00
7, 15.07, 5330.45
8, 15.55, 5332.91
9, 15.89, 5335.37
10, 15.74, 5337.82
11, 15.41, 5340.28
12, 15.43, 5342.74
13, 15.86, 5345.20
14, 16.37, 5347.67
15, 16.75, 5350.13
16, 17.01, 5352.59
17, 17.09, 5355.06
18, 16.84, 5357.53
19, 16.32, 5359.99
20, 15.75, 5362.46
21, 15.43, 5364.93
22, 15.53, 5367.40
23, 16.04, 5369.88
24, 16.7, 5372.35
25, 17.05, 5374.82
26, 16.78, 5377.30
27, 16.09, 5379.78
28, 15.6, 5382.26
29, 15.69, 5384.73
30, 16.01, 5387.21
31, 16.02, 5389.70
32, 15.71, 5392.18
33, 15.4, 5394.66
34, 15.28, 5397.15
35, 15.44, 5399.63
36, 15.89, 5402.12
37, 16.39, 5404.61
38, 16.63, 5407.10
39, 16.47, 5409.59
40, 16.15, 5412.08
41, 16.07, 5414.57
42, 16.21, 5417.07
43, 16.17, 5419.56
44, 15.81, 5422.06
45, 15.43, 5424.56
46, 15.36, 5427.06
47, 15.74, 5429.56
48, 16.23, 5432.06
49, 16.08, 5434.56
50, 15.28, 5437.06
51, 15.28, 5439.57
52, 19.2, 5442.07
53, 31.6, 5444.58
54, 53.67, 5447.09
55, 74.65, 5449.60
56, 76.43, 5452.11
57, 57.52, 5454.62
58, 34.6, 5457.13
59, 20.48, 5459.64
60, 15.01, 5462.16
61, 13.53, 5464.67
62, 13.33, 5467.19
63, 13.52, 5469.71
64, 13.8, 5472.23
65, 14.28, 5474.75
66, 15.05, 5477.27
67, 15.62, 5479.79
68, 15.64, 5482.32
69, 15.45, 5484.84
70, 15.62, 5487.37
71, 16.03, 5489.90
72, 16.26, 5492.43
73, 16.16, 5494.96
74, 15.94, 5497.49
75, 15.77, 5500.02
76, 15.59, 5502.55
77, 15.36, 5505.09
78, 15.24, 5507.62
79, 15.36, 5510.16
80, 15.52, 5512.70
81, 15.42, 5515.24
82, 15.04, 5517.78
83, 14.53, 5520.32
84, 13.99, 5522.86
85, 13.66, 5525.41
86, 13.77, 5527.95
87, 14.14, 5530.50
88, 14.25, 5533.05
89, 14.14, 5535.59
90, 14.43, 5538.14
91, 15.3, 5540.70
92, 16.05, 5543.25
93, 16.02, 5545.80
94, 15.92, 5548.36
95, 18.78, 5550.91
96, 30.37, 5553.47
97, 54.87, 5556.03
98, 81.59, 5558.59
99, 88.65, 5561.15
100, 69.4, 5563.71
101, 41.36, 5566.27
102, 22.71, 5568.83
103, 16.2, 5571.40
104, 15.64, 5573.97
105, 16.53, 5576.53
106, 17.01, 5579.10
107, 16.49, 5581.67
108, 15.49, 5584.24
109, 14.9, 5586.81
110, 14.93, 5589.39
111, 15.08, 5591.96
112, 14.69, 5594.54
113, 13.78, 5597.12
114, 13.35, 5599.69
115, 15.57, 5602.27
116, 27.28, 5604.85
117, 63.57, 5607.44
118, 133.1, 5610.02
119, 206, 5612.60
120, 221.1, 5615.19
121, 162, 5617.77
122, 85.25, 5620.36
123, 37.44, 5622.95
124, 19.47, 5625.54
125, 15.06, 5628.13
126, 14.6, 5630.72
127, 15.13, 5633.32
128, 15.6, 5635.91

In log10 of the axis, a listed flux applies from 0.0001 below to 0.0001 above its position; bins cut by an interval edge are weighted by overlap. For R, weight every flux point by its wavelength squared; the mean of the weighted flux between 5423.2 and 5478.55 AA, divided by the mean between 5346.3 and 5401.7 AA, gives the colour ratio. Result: 1.7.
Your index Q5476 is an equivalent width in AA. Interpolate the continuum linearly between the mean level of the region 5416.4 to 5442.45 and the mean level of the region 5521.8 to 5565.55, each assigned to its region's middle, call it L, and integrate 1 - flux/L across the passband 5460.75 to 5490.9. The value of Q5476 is 9.6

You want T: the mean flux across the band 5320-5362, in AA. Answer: 15.9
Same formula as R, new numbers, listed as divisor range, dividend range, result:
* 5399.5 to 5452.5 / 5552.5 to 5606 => 1.32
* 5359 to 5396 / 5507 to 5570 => 1.77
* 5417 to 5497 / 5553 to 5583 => 1.78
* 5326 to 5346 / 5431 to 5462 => 2.38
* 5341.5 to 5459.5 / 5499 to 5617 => 1.74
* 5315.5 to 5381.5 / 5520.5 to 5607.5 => 1.67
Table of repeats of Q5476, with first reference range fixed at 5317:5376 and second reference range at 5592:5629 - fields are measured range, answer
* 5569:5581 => 8.85 AA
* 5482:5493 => 7.22 AA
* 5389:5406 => 7.00 AA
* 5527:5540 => 9.68 AA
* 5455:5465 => 3.77 AA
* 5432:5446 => 6.34 AA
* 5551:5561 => 0.96 AA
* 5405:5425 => 9.38 AA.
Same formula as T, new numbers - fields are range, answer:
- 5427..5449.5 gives 25.1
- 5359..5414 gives 16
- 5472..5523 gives 15.4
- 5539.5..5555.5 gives 20.5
